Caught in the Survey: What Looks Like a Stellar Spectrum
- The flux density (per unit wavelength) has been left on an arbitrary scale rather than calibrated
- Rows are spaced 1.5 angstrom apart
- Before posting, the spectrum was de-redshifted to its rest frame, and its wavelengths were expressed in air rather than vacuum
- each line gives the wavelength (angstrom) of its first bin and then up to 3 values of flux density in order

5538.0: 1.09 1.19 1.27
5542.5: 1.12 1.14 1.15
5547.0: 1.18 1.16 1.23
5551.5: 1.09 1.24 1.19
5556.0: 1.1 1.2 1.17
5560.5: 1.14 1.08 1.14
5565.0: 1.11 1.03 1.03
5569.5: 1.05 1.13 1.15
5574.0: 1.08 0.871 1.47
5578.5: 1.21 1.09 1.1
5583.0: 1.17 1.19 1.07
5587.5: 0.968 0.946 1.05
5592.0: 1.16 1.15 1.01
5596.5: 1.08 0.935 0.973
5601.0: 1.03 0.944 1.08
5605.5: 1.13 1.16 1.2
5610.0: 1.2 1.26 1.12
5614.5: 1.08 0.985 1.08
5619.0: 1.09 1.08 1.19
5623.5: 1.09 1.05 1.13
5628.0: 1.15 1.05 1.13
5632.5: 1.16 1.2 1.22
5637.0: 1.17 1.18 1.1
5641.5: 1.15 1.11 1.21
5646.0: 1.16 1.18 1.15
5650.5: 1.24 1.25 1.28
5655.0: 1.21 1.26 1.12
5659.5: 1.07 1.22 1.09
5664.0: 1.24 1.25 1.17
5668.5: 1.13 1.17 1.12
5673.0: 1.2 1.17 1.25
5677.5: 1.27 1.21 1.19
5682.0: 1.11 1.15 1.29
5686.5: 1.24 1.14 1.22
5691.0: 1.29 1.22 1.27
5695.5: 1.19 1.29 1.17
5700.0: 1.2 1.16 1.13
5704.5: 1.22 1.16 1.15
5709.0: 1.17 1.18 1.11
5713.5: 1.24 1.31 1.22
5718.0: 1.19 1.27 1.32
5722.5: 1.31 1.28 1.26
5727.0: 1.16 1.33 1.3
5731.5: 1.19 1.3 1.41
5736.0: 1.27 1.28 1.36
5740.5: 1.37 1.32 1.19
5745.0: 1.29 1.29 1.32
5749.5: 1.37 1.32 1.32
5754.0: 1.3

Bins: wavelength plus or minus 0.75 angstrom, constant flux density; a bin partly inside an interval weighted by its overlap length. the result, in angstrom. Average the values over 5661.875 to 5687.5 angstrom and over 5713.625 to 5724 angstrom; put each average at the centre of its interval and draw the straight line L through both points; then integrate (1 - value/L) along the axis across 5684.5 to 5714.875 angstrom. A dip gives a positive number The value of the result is 0.8 angstrom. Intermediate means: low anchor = 1.19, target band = 1.2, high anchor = 1.27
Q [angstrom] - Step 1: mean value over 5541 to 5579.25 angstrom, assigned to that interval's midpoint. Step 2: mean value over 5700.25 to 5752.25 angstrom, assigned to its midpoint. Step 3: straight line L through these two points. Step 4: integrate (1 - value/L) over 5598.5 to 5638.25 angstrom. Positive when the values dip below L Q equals 2.3 angstrom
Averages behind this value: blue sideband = 1.14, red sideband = 1.26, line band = 1.11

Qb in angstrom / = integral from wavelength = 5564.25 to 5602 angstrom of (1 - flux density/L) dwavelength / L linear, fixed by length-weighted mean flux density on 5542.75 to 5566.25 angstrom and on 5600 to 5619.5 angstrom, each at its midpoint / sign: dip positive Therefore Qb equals 1.52 angstrom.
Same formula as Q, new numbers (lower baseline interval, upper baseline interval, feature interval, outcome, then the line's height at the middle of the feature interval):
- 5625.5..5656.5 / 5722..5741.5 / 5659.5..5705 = 1.1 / 1.23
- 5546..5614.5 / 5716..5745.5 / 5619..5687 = 1.3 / 1.19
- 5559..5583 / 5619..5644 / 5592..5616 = 0.8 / 1.13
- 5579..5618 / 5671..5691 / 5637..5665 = -0.5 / 1.16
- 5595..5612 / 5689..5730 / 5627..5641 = -0.3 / 1.12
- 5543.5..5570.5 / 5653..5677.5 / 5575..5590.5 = 0.5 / 1.15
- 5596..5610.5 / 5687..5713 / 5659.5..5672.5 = -0.2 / 1.15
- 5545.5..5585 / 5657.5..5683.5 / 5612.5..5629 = 0.9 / 1.16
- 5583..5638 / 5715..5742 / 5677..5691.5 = 0.1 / 1.22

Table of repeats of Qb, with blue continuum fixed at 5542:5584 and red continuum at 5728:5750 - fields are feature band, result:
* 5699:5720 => 1.39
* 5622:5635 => 0.80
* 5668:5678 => 0.45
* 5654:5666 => 0.45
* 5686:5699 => 0.35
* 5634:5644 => 0.41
